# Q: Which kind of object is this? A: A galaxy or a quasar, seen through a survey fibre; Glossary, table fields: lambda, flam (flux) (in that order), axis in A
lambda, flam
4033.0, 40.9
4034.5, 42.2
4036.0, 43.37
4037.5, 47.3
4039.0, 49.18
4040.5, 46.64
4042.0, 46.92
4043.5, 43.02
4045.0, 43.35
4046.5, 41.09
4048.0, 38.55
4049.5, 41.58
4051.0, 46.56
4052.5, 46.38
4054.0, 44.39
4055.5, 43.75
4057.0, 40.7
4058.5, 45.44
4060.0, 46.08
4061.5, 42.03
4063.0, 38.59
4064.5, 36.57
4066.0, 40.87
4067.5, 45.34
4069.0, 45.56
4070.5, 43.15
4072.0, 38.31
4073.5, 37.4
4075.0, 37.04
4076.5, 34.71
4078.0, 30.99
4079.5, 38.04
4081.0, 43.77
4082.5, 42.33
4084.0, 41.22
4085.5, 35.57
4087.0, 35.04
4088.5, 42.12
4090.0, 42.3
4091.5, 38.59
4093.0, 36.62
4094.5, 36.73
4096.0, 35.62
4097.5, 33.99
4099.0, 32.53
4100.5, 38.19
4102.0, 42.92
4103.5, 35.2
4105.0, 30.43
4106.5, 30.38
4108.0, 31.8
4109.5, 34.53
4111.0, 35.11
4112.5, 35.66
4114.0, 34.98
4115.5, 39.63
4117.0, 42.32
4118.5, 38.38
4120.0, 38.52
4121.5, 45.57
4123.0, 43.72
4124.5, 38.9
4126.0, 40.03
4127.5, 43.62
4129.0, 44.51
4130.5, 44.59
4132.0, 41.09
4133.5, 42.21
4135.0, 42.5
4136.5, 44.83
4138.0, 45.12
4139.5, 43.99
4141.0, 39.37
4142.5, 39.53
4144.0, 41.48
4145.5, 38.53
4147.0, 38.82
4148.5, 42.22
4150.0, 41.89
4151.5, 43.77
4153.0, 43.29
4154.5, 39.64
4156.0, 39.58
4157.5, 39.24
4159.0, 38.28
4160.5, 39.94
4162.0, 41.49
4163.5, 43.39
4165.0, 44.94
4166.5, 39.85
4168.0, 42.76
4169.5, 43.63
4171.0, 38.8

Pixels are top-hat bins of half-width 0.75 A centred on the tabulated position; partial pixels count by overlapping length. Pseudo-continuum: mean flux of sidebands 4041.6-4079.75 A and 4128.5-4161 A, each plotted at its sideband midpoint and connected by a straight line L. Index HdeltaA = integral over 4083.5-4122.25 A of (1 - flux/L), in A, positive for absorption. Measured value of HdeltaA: 4.1 A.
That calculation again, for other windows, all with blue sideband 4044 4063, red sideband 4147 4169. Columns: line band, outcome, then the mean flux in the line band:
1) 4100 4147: 2.63 A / 39.6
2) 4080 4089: 0.57 A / 39.9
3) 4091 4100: 1.43 A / 35.7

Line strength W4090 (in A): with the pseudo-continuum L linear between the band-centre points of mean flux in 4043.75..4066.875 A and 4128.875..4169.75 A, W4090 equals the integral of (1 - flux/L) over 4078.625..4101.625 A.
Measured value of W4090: 2.2 A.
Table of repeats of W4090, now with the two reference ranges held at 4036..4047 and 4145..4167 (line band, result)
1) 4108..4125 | 1.58 A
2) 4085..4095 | 1.21 A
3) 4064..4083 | 1.97 A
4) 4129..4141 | -0.42 A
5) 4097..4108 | 2.15 A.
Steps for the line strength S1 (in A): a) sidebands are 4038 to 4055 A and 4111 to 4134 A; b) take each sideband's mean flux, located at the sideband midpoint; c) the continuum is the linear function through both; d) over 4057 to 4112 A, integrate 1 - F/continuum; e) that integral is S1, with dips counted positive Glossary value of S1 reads 5.6 A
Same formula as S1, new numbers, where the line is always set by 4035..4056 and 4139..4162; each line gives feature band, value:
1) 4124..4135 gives -0.2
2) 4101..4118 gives 2.5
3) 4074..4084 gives 1.2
